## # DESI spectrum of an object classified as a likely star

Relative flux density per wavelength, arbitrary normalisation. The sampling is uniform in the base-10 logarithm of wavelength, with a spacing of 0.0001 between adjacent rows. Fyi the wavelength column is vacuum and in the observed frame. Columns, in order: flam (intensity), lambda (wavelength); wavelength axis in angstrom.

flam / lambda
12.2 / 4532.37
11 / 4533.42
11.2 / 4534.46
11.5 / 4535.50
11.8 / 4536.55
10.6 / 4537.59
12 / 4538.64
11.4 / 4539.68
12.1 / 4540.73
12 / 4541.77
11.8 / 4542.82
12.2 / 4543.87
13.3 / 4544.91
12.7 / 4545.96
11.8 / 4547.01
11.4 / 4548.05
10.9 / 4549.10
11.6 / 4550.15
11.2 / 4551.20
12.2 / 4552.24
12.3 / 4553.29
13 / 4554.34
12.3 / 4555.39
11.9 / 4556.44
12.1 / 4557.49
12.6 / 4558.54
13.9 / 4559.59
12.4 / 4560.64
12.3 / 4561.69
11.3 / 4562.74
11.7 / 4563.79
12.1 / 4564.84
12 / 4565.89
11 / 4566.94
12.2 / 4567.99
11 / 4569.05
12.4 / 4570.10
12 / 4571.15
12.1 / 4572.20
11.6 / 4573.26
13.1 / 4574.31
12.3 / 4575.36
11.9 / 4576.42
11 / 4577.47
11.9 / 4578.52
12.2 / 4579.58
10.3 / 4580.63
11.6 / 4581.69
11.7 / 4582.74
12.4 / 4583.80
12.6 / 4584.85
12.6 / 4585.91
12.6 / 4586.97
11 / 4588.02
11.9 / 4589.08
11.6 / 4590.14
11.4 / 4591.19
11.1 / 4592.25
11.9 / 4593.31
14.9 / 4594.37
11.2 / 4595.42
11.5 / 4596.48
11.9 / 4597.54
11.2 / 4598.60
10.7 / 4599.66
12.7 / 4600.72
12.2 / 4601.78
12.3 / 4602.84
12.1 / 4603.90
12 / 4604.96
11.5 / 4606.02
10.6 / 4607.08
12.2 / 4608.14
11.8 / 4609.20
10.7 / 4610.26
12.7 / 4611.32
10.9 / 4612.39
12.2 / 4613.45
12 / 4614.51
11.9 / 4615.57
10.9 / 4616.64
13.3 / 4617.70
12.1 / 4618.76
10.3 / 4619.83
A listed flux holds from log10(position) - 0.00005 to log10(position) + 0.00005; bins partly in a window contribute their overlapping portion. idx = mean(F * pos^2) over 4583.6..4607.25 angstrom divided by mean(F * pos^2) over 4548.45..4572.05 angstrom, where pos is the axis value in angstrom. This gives 1.01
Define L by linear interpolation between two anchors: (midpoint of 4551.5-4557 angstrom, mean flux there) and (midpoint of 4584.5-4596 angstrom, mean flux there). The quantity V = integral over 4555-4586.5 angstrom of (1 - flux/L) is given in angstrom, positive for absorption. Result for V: 0.44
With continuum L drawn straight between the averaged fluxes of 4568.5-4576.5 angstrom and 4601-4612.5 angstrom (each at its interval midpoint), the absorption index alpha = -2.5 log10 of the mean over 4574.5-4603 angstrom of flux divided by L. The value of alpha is 0.003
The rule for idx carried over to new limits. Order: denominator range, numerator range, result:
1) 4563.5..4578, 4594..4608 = 1.01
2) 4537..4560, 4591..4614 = 1.00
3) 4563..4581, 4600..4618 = 1.02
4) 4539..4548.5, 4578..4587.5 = 1.01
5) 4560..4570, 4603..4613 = 1.00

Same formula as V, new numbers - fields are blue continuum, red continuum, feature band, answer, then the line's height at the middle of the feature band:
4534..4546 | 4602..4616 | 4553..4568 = -0.47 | 11.8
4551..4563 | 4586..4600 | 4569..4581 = 0.20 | 12.1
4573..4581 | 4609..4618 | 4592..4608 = -0.10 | 11.8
